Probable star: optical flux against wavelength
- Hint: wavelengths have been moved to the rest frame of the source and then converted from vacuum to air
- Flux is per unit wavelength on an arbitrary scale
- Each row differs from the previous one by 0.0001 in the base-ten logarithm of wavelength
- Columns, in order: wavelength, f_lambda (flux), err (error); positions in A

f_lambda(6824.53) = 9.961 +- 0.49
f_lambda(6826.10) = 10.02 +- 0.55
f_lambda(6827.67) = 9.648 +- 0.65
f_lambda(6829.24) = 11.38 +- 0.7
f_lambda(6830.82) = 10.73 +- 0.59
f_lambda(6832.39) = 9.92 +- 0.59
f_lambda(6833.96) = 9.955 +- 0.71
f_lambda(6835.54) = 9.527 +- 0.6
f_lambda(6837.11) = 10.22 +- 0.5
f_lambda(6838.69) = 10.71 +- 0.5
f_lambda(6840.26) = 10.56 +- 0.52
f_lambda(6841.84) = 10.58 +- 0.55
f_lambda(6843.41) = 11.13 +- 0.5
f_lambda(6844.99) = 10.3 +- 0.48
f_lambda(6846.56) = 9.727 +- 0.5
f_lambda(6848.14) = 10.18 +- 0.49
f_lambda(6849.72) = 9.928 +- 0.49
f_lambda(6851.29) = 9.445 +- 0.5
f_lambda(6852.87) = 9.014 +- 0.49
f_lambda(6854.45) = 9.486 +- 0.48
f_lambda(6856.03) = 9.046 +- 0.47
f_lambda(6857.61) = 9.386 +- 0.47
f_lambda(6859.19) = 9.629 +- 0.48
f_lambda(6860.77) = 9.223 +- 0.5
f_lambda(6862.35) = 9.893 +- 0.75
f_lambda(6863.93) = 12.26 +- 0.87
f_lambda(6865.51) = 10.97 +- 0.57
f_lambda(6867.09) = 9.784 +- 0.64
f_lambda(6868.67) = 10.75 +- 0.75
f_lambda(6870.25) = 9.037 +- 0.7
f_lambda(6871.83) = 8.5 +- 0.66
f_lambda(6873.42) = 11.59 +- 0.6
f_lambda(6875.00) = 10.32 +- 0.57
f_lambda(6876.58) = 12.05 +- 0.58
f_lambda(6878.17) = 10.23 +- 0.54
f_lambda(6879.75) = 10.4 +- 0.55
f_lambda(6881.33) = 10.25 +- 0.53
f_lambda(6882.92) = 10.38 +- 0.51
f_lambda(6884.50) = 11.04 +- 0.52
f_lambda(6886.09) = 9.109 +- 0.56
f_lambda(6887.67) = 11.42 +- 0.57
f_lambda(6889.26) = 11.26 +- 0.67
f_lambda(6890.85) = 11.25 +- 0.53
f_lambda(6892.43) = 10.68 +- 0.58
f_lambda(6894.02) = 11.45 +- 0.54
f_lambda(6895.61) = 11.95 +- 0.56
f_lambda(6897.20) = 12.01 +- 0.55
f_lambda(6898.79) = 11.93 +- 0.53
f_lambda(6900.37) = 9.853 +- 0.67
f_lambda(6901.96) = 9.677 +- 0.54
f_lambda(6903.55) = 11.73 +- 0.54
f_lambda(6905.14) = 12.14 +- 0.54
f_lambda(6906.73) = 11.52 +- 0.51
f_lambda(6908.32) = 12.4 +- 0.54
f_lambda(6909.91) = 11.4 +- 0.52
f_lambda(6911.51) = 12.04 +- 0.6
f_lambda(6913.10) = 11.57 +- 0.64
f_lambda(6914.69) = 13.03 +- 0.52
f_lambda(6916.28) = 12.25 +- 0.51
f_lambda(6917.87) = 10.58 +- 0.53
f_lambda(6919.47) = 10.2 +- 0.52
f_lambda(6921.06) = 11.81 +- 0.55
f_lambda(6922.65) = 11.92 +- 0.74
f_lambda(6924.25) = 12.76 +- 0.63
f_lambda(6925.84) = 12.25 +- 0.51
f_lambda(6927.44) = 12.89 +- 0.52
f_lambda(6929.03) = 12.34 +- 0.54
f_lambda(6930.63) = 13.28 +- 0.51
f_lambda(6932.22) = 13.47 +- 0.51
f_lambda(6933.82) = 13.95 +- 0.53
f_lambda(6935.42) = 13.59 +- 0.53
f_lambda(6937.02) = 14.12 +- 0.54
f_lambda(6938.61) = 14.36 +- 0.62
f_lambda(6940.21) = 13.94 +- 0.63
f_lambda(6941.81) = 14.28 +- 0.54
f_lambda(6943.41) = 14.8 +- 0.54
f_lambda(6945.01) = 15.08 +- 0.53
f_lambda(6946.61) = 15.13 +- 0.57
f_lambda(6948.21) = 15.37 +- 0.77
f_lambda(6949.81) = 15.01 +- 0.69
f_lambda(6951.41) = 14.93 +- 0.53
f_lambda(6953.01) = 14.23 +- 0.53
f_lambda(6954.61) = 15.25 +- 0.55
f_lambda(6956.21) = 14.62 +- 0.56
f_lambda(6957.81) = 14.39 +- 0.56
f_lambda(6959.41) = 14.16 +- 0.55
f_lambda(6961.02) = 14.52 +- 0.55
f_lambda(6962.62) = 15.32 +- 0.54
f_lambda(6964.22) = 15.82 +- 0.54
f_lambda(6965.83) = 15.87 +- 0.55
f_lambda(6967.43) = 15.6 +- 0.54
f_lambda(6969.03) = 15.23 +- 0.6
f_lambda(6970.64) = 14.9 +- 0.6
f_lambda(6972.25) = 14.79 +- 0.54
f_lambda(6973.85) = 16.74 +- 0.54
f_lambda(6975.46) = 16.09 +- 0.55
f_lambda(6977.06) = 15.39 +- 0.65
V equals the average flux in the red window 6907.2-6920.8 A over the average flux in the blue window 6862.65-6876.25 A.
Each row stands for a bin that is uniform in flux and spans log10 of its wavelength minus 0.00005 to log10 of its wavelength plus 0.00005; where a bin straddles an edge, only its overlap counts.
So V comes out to 1.12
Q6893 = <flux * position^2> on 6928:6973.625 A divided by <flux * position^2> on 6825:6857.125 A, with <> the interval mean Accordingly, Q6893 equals 1.5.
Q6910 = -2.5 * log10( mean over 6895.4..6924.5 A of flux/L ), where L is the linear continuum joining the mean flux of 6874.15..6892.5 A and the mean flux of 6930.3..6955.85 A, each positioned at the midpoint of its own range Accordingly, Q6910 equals 0.07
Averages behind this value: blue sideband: 10.7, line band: 11.6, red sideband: 14.4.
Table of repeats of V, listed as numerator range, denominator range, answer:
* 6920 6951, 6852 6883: 1.36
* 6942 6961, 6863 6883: 1.41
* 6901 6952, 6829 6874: 1.28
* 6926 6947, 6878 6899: 1.27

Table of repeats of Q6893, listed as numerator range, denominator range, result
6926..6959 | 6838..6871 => 1.45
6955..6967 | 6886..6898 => 1.36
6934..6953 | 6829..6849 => 1.45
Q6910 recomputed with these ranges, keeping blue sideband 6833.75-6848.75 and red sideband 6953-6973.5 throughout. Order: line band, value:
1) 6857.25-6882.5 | 0.11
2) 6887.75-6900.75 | 0.09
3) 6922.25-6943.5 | 0.04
